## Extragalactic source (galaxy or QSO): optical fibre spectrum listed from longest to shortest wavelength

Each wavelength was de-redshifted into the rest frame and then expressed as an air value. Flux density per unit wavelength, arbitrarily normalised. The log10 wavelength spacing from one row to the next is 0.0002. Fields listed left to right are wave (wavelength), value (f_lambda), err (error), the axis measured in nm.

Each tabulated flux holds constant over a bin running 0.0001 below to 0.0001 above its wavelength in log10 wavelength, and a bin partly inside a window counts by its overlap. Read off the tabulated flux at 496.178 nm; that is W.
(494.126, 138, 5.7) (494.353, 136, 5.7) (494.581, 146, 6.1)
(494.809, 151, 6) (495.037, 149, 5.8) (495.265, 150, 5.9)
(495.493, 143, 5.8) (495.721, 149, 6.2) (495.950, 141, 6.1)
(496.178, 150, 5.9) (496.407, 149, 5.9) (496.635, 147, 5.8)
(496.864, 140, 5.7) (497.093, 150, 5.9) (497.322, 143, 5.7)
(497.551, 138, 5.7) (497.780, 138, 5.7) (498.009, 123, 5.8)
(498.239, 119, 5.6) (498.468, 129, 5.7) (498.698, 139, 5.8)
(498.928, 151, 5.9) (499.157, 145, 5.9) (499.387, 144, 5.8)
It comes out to 150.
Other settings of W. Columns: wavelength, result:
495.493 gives 143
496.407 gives 149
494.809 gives 151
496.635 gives 147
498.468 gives 129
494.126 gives 138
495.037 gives 149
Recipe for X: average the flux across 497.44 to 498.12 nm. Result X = 133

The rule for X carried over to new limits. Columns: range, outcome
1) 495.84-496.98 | 145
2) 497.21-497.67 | 141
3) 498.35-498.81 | 134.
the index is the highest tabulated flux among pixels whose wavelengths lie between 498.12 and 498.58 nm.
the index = 129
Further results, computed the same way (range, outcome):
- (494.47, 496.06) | 151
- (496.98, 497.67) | 150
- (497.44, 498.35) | 138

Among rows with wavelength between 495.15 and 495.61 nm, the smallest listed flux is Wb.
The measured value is 143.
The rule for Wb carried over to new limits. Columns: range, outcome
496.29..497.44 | 140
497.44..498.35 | 119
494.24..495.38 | 136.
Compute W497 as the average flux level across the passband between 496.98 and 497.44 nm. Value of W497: 146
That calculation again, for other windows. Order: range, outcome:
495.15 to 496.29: 147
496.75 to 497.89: 142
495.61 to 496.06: 145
